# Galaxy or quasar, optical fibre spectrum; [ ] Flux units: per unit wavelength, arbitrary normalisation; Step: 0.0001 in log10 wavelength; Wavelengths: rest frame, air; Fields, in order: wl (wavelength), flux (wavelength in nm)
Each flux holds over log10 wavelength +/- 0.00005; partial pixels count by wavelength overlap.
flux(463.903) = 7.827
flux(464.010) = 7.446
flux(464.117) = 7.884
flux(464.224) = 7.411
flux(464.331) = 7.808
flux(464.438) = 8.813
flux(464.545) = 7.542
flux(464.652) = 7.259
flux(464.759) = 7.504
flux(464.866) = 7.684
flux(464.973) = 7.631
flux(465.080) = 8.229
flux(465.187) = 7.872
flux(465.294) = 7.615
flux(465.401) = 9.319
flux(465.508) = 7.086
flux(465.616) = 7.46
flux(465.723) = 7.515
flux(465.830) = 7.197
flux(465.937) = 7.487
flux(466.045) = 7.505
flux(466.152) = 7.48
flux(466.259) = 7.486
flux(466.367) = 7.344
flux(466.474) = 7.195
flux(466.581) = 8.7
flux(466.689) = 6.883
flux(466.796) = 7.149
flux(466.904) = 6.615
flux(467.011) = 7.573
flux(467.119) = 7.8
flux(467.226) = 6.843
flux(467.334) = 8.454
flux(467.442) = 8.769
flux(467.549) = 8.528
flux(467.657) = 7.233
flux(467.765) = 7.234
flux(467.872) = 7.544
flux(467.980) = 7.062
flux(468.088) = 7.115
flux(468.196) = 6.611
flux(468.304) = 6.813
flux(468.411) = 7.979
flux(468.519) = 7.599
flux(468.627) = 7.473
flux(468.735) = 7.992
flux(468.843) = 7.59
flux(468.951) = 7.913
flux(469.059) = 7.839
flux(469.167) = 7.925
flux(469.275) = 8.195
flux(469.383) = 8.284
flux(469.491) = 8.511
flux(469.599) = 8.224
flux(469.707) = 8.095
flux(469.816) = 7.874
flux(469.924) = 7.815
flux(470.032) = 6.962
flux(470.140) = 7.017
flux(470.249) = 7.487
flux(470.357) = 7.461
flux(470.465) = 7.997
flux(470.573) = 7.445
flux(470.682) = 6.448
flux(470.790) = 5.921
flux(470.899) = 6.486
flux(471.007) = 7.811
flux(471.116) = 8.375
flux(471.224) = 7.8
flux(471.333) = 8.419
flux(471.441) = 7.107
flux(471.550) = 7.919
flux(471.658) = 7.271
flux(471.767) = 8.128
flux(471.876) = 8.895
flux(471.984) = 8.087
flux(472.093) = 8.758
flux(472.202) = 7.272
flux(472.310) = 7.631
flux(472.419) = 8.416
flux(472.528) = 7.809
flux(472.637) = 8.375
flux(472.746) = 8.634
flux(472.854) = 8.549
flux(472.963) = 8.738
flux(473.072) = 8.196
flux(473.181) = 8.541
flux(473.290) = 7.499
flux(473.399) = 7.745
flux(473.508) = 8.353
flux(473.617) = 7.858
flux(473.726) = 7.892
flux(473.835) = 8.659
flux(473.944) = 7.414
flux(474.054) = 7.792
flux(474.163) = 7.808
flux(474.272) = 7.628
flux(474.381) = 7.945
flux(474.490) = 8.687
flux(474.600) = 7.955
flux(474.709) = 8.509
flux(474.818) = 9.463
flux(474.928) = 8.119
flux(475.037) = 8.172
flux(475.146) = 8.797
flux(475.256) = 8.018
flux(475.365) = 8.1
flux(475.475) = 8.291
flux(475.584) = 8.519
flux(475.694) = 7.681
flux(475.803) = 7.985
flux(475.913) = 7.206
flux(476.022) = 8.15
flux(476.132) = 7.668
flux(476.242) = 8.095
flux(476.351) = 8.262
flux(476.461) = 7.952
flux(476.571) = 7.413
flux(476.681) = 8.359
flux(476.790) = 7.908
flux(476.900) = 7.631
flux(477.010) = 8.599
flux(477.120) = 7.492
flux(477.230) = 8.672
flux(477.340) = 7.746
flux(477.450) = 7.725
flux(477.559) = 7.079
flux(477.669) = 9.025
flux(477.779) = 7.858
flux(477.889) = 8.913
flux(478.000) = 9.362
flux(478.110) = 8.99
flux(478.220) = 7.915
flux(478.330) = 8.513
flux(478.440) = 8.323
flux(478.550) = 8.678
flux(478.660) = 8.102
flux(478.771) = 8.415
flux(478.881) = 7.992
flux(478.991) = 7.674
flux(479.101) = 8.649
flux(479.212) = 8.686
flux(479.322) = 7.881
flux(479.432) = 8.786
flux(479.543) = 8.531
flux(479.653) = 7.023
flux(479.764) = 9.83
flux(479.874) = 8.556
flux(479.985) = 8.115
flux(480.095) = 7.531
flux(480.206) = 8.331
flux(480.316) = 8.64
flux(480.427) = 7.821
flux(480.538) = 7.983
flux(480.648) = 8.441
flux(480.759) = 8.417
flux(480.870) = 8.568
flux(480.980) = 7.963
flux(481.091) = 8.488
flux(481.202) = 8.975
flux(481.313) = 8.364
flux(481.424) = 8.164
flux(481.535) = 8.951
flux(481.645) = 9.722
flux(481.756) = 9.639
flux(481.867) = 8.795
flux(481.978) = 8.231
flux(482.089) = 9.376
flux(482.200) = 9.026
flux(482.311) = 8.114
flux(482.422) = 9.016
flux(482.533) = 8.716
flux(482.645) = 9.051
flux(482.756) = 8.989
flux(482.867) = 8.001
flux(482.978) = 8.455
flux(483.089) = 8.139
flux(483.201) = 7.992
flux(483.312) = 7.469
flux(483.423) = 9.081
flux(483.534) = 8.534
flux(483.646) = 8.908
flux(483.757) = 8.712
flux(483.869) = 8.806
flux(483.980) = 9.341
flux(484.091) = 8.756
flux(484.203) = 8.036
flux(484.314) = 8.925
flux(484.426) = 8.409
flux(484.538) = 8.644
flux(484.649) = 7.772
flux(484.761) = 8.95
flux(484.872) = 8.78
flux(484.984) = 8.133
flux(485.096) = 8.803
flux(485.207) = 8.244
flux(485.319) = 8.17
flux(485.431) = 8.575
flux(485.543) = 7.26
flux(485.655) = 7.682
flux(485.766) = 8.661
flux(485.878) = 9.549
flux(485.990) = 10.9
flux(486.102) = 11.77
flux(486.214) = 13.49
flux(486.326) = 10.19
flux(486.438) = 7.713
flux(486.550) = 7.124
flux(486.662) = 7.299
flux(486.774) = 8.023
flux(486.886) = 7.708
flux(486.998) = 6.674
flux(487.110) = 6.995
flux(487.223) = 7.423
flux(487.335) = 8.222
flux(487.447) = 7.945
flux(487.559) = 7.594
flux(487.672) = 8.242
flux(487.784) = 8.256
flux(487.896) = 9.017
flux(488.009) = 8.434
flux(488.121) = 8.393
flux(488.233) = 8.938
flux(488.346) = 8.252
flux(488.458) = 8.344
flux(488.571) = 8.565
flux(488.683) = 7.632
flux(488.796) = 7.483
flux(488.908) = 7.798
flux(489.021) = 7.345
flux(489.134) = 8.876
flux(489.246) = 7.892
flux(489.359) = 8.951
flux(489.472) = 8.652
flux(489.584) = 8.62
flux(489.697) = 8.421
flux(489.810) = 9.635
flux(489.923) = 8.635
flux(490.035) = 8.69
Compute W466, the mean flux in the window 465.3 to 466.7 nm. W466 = 7.61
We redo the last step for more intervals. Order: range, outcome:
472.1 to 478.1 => 8.13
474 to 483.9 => 8.34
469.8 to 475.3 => 7.92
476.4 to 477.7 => 7.95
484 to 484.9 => 8.56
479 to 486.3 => 8.68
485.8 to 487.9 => 8.63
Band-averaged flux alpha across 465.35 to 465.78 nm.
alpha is 7.83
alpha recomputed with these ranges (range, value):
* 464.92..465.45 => 8.13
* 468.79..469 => 7.75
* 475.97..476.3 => 7.97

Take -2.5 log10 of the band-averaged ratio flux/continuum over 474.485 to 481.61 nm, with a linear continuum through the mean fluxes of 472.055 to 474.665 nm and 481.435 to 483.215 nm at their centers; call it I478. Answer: 0.024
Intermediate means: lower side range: 8.09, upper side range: 8.77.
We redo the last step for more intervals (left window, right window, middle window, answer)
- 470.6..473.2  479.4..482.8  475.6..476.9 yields 0.044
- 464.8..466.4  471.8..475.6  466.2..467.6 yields 0.015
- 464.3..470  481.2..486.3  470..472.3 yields 0.053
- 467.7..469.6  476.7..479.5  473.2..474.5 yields 0.008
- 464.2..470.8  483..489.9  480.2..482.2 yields -0.050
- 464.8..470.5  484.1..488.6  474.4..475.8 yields -0.046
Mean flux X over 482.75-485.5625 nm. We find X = 8.46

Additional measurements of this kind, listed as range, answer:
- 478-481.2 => 8.35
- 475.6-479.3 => 8.14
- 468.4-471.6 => 7.66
